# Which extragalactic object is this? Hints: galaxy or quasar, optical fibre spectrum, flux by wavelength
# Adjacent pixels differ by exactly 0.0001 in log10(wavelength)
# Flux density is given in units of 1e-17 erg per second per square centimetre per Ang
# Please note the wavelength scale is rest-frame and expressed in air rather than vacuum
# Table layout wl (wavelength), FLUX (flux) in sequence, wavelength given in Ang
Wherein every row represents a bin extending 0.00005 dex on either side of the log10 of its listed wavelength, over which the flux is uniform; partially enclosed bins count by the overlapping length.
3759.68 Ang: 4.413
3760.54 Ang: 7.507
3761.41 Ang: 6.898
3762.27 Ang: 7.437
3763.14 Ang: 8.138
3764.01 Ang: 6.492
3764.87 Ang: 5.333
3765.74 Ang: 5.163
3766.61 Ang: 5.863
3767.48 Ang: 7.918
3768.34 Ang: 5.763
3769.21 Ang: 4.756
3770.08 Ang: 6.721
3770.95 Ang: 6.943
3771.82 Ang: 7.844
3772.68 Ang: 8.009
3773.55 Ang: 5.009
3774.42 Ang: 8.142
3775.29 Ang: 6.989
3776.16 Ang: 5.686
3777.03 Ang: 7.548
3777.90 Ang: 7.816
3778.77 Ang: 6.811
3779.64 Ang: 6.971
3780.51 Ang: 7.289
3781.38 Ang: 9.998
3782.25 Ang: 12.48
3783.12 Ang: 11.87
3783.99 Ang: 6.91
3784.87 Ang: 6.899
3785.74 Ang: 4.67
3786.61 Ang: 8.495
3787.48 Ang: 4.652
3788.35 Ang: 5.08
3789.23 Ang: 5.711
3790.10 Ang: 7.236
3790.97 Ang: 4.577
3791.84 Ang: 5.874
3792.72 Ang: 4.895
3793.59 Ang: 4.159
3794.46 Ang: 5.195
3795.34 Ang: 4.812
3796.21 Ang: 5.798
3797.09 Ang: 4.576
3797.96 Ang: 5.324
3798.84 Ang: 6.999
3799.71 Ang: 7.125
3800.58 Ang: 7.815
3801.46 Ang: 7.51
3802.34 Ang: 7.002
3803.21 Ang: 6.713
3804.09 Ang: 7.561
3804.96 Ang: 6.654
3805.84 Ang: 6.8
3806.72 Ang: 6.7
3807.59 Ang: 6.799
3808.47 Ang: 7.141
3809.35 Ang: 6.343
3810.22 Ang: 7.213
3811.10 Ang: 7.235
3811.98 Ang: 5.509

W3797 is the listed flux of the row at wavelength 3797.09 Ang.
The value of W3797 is 4.576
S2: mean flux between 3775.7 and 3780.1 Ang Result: 6.97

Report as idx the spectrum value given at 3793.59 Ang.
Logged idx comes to 4.159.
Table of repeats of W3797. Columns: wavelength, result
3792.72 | 4.895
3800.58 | 7.815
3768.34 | 5.763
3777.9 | 7.816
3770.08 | 6.721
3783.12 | 11.87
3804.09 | 7.561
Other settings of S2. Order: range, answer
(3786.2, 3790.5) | 6.21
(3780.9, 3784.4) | 10.3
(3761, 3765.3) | 6.87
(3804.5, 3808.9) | 6.83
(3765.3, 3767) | 5.48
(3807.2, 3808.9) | 6.96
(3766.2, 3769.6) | 6.1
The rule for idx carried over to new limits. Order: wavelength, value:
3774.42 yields 8.142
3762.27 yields 7.437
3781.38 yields 9.998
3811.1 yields 7.235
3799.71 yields 7.125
